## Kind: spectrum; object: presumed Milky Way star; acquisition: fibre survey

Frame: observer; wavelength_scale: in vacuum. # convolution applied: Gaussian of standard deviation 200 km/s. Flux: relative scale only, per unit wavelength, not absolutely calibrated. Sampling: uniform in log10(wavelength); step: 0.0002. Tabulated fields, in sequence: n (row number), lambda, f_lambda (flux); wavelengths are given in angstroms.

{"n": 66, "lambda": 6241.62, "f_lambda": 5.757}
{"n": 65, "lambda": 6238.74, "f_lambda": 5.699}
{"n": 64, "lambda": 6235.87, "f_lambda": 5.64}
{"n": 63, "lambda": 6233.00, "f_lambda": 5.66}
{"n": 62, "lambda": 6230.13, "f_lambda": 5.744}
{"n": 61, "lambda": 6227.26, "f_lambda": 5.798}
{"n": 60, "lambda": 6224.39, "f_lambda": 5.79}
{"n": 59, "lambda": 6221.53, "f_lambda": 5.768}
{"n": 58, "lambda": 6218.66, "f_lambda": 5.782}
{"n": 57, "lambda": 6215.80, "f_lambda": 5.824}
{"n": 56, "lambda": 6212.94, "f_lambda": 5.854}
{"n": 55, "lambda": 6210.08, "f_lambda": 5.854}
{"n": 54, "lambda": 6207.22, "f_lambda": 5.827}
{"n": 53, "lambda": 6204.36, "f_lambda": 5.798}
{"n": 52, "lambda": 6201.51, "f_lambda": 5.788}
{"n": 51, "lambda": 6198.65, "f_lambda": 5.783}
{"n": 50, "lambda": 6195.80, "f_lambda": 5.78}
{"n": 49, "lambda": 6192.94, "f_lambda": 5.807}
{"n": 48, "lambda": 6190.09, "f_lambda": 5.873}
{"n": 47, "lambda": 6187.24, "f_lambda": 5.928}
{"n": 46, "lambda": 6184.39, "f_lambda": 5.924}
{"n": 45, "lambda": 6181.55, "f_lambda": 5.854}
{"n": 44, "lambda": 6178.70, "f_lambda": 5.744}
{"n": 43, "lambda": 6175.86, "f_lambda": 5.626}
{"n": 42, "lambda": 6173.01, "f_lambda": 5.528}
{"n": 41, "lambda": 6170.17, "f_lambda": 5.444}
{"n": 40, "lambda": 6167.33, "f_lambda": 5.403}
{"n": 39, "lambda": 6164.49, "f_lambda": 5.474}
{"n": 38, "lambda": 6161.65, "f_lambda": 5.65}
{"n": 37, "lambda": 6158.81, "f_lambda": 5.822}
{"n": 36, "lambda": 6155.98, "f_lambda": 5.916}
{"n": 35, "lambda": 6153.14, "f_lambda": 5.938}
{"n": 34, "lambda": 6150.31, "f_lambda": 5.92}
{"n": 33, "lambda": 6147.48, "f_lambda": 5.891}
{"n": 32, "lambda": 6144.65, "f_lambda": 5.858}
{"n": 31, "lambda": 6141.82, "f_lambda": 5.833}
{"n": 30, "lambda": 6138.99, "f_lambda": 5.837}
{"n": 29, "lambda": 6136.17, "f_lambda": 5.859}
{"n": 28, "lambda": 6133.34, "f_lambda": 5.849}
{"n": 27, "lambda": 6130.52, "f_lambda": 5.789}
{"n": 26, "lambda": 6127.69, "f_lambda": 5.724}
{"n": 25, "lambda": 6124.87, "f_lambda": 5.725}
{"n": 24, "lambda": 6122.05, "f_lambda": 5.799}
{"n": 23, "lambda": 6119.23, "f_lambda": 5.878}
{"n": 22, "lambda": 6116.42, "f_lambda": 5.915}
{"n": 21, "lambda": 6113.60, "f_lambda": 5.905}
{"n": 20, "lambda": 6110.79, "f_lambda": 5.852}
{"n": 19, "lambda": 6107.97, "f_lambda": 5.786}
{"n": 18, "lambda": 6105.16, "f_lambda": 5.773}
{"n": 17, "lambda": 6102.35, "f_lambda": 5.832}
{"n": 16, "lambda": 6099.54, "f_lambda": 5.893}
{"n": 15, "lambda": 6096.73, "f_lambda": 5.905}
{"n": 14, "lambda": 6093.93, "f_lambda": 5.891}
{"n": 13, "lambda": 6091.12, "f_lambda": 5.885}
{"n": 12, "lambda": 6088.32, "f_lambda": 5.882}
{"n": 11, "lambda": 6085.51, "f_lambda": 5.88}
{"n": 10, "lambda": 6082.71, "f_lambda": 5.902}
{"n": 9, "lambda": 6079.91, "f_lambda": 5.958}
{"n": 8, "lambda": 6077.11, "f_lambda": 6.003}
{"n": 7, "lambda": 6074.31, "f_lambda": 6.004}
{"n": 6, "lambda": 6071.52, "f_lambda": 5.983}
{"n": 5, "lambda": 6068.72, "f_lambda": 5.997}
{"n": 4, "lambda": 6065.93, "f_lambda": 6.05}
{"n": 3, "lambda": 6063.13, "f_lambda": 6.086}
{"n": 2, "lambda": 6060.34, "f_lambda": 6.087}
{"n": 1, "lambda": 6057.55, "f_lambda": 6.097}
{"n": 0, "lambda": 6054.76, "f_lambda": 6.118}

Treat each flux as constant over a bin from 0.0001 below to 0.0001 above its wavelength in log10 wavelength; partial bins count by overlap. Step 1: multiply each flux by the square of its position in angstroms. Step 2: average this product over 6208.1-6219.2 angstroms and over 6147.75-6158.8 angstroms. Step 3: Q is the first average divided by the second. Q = 1.0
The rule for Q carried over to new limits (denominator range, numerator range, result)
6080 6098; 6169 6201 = 1.01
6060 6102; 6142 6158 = 1.01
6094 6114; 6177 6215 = 1.03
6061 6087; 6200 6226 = 1.02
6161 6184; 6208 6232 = 1.05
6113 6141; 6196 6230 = 1.02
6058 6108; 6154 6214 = 1.00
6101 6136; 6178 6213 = 1.03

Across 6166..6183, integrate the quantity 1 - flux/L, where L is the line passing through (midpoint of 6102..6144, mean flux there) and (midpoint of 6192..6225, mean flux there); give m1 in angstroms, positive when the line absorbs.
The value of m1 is 0.6 angstroms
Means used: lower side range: 5.82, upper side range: 5.81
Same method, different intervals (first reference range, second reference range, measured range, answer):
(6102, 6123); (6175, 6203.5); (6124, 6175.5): 0.8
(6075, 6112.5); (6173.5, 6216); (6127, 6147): 0.1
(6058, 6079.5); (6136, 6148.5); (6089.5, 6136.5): 0.7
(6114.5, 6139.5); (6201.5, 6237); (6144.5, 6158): -0.2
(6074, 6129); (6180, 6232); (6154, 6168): 0.4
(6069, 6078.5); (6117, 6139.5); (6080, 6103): 0.2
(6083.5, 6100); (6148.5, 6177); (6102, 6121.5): -0.1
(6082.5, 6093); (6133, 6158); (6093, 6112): 0.1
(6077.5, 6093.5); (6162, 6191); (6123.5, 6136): 0.0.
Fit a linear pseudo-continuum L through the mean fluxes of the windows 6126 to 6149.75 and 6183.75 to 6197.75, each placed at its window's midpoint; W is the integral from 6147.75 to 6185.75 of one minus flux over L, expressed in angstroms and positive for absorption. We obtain 0.83 angstroms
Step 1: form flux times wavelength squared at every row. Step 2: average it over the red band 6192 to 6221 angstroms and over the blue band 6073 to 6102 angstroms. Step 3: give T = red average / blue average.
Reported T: 1.0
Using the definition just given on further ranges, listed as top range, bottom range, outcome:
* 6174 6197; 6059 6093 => 1.01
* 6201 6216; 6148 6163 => 1.01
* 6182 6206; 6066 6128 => 1.02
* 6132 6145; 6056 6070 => 0.99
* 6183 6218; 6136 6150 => 1.01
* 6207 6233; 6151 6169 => 1.04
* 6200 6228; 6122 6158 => 1.02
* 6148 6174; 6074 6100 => 0.98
